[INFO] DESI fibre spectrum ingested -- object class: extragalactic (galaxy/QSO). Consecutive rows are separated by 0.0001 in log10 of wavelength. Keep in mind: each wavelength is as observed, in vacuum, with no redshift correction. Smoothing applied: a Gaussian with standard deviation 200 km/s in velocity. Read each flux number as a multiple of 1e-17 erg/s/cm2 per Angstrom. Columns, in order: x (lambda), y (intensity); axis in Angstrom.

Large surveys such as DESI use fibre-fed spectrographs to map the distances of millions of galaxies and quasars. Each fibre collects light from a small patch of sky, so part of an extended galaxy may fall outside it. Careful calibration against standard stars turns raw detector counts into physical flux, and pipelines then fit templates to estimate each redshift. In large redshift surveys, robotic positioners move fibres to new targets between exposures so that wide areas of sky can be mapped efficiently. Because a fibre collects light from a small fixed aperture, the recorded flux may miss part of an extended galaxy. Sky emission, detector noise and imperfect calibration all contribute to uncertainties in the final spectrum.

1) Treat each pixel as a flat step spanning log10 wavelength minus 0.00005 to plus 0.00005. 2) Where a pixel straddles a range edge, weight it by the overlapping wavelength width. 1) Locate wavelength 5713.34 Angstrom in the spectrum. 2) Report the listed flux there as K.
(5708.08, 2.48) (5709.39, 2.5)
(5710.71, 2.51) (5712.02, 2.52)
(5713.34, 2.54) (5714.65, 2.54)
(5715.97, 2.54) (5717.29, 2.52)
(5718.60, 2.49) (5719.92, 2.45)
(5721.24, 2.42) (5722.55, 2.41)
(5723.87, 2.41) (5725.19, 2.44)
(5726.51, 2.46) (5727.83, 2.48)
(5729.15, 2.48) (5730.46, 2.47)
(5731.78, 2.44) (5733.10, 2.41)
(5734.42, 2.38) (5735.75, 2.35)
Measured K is 2.54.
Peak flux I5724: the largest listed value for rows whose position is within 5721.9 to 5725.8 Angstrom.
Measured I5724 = 2.44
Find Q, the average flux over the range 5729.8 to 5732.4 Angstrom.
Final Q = 2.46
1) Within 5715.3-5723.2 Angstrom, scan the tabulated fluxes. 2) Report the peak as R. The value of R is 2.54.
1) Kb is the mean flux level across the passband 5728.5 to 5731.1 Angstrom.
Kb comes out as 2.48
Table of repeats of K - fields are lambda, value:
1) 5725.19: 2.44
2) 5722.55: 2.41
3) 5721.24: 2.42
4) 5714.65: 2.54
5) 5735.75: 2.35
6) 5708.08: 2.48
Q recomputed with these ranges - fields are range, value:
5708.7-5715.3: 2.52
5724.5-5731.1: 2.47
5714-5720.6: 2.51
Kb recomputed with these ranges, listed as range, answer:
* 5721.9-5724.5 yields 2.41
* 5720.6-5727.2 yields 2.43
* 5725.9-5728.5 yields 2.47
